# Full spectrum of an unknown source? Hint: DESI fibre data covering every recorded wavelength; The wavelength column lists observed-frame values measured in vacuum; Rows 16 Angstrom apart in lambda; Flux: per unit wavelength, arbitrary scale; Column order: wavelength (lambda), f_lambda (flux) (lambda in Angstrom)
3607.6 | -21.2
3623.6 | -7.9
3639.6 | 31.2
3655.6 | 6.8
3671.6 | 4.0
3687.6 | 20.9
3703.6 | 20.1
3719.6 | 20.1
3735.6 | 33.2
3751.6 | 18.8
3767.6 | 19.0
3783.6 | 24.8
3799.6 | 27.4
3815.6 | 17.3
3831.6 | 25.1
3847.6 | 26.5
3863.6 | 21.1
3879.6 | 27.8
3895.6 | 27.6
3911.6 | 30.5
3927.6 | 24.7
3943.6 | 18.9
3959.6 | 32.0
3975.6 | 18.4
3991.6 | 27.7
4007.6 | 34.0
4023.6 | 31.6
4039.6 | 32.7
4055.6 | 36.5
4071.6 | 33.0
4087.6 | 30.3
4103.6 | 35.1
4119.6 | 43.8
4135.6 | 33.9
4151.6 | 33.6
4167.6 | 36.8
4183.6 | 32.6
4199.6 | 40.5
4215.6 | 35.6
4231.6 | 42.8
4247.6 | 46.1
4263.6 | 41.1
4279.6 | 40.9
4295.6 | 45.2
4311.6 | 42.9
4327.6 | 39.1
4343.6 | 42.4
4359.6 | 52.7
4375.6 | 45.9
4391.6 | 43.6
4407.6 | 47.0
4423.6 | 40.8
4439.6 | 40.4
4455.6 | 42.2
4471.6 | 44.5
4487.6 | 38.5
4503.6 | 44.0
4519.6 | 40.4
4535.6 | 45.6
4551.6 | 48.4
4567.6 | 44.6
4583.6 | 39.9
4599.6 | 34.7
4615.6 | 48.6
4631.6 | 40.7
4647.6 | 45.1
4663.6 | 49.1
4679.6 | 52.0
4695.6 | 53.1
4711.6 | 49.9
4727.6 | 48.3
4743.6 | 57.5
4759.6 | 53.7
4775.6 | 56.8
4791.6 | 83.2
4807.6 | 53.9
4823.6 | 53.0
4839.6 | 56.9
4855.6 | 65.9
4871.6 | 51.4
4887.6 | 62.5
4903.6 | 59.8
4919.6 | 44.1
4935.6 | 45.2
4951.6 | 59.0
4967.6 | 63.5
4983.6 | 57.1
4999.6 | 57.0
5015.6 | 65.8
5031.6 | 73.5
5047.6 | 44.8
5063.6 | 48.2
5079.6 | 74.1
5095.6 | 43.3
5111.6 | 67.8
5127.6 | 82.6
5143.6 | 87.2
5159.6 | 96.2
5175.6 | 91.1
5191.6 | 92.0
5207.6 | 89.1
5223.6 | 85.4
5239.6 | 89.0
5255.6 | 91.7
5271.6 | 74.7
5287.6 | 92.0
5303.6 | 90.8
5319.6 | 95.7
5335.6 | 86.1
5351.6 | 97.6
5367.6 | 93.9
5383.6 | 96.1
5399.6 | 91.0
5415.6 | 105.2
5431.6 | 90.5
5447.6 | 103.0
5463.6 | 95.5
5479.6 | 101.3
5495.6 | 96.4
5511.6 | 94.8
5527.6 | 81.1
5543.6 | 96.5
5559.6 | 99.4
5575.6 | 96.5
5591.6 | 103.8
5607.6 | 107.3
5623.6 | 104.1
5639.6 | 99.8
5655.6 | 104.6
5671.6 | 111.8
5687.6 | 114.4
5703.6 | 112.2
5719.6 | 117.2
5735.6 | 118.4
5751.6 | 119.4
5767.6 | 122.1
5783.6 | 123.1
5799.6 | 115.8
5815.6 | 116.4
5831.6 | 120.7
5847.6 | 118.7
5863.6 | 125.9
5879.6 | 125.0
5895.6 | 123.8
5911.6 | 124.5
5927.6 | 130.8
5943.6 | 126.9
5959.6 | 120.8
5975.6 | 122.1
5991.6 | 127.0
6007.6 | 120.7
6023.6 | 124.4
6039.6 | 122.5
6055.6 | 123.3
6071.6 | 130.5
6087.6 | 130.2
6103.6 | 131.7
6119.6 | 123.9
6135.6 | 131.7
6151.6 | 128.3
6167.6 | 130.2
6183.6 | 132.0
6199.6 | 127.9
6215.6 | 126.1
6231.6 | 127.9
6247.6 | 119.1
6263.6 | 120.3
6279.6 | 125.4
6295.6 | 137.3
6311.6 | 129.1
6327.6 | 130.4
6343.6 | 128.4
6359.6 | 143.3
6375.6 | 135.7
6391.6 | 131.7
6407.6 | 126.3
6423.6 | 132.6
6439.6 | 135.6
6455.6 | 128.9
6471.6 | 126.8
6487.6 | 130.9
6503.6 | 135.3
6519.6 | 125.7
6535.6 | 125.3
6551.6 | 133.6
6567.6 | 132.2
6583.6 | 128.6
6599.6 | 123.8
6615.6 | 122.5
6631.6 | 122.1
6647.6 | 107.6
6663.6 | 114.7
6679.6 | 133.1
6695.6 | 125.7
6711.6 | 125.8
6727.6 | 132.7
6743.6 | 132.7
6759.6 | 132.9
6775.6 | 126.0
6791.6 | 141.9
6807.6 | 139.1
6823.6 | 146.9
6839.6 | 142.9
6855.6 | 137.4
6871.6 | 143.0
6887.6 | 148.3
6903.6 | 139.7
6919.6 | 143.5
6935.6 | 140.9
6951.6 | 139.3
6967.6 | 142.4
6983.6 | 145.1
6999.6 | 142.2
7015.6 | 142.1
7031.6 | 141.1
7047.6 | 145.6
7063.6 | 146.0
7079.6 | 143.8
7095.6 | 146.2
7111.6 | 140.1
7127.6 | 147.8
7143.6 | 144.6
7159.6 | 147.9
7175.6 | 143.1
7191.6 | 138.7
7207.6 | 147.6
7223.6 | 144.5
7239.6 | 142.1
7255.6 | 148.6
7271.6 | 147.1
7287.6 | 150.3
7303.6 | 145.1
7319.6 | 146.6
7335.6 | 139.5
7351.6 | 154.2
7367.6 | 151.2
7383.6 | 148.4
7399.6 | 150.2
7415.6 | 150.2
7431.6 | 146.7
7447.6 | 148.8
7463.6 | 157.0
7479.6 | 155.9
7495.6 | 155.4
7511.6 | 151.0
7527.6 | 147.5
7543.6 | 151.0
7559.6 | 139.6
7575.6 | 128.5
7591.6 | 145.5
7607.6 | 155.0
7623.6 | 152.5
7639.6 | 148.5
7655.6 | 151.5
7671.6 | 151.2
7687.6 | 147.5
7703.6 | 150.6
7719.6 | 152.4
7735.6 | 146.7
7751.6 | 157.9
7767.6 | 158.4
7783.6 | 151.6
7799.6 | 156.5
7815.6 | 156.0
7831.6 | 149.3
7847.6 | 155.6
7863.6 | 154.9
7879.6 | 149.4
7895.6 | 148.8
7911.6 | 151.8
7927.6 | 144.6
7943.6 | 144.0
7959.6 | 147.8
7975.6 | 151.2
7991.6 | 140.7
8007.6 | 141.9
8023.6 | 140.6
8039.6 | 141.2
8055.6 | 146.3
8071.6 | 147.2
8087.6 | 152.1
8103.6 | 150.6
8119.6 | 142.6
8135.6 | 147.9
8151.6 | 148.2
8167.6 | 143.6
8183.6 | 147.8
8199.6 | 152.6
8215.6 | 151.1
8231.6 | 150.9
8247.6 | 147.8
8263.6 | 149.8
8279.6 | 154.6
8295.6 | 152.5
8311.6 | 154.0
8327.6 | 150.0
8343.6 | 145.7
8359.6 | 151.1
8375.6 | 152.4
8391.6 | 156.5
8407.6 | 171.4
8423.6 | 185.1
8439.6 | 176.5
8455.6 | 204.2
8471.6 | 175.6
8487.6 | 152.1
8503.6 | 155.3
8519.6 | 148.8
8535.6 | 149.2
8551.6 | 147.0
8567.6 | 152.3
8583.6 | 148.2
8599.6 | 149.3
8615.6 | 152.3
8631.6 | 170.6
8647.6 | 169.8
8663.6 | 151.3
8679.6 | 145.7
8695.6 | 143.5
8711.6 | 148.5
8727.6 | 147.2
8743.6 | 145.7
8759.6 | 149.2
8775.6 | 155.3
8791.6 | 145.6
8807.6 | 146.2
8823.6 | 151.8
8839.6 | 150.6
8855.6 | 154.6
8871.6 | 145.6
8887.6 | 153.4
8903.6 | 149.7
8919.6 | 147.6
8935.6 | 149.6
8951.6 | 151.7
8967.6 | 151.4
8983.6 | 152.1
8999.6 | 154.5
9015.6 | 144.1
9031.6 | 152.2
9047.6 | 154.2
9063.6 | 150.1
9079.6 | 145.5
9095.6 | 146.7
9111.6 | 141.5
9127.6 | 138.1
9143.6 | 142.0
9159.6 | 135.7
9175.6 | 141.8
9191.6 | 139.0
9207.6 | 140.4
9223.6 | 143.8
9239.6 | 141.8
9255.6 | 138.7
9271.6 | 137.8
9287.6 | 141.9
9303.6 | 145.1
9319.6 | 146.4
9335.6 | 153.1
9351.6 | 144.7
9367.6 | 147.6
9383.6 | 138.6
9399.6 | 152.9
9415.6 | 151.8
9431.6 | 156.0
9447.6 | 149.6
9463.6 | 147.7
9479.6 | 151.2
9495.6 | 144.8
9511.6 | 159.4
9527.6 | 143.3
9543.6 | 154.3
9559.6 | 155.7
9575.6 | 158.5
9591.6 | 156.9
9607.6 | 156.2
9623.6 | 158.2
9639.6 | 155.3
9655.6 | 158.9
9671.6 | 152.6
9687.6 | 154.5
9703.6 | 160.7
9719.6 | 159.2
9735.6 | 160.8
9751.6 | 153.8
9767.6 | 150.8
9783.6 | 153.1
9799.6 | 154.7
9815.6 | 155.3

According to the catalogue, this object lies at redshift 0.284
